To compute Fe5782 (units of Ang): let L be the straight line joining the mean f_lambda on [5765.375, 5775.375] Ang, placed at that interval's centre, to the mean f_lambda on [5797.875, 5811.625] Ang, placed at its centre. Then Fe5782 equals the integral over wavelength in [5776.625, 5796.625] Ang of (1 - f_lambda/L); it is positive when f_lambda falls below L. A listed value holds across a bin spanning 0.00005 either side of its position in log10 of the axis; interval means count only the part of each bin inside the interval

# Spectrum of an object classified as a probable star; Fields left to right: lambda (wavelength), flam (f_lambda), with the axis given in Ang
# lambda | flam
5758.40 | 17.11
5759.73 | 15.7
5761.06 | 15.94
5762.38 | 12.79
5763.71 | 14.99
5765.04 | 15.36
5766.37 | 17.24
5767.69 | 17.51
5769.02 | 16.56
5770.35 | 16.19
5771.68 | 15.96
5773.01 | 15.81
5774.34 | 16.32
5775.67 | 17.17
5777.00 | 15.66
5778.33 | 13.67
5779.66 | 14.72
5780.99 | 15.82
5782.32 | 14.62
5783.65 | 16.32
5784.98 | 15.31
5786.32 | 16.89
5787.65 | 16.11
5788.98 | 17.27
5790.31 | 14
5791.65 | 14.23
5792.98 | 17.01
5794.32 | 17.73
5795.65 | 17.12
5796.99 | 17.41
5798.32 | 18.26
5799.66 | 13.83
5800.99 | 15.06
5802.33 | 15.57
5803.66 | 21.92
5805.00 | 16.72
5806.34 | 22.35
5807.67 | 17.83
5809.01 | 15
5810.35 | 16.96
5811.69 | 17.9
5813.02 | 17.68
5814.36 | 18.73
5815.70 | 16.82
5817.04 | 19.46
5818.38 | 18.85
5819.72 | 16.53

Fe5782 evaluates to 1.3 Ang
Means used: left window 16.5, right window 17.4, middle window 15.8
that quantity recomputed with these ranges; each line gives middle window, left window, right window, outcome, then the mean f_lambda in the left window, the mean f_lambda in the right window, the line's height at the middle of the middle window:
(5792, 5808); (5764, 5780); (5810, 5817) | -0.2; 16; 17.8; 17.2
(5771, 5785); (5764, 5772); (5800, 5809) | 1.0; 16.4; 17.9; 16.8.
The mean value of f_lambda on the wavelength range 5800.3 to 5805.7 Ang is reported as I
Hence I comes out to 17.3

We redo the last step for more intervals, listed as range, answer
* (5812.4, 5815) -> 18.2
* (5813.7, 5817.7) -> 18.3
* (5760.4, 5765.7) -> 14.8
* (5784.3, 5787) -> 16.1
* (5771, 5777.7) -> 16.2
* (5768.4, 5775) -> 16.2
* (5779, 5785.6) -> 15.4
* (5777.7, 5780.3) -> 14.2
